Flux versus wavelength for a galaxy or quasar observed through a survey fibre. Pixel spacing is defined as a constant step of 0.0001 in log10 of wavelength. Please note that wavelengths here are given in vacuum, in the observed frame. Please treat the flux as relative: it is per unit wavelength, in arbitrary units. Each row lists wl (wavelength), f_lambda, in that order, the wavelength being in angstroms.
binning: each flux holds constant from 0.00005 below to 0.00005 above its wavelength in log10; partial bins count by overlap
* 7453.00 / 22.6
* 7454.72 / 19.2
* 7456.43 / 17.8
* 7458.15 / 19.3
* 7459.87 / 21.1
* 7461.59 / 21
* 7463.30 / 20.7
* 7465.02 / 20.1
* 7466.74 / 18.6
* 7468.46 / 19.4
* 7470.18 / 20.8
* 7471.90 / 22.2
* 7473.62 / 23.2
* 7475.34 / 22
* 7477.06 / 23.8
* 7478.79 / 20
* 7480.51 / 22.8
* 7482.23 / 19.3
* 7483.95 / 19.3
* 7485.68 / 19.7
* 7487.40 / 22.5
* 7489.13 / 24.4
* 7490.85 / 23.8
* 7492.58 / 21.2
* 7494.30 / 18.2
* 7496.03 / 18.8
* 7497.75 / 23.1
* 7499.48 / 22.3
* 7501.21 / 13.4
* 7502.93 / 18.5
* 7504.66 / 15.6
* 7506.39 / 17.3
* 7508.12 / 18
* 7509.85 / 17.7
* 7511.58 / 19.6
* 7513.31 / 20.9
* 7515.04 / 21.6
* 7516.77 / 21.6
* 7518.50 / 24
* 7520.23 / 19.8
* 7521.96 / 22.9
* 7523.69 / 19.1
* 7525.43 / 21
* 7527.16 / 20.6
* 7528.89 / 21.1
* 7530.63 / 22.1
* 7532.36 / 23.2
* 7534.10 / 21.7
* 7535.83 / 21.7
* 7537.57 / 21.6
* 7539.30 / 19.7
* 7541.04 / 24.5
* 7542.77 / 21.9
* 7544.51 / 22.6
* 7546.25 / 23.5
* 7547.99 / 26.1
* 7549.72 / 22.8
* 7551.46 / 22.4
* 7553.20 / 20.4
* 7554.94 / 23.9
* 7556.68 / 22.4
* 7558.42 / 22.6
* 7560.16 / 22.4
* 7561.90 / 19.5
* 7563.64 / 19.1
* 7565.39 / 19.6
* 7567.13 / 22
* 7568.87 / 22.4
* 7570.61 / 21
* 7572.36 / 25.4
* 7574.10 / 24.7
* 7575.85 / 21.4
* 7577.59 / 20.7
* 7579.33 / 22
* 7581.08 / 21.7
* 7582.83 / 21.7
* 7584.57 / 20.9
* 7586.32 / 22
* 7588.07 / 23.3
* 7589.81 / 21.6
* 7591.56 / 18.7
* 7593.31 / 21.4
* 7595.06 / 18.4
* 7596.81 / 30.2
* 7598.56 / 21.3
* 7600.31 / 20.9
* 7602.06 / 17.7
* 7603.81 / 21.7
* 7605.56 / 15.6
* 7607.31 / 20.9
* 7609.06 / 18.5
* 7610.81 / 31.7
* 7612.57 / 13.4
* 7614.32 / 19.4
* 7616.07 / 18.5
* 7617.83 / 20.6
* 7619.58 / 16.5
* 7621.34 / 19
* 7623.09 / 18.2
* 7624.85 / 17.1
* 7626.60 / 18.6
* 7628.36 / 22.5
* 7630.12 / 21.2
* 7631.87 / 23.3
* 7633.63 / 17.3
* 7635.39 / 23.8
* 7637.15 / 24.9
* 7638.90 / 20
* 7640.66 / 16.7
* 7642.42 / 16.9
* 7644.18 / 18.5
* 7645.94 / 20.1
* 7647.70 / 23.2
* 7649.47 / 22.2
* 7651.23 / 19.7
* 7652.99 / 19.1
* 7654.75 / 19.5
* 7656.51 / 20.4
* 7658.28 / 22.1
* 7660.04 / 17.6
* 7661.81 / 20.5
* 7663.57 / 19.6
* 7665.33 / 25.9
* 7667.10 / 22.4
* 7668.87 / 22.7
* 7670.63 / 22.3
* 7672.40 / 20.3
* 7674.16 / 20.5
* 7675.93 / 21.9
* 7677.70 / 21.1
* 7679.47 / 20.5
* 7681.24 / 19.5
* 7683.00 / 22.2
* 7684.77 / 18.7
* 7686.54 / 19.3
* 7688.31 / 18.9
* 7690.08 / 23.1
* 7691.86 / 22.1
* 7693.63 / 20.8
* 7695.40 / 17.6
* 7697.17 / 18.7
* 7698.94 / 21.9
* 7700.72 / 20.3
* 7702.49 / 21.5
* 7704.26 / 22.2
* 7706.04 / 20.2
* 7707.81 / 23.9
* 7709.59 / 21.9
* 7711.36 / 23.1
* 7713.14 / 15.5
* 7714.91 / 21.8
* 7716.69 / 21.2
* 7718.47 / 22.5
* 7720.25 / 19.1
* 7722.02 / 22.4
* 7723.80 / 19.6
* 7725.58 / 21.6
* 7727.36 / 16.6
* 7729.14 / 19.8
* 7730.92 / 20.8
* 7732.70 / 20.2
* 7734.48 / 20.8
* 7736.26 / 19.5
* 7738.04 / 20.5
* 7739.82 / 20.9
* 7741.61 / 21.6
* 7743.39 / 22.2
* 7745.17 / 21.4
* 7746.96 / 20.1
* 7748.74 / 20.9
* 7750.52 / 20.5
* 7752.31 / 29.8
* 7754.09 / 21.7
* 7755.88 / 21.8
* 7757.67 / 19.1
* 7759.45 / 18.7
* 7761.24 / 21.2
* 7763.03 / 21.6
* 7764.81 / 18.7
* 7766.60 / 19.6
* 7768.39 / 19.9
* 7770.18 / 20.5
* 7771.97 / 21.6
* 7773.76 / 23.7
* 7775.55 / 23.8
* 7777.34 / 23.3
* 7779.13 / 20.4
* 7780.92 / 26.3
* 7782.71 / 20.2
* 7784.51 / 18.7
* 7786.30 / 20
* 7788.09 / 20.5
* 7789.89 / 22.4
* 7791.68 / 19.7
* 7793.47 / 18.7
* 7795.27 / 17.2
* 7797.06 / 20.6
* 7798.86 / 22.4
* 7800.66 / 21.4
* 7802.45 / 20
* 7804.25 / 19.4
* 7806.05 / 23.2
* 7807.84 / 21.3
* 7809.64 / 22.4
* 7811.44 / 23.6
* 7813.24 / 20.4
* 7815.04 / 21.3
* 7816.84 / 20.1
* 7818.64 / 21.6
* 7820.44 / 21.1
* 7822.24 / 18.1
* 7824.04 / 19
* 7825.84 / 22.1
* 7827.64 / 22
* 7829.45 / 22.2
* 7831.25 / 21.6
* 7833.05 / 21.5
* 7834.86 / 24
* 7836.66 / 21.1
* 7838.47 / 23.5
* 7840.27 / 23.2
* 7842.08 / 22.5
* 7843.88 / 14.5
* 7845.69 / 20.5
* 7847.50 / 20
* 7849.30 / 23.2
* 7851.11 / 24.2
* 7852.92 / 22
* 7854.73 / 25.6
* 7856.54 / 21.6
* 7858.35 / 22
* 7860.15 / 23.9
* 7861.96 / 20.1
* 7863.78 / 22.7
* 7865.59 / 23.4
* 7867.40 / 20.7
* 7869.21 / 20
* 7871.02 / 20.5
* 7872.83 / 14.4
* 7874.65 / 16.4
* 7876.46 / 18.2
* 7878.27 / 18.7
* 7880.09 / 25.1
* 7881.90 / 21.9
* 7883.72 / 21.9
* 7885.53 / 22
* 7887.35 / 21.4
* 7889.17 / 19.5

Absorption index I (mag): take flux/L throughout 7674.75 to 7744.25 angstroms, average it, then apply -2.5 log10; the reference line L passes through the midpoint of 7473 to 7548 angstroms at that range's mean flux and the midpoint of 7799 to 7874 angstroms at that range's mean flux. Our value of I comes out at 0.03 mag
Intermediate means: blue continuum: 21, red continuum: 21.4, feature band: 20.7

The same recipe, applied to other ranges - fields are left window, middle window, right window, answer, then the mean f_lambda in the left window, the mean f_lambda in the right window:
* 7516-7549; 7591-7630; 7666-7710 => 0.08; 22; 21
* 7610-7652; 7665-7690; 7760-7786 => -0.03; 20.1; 21.3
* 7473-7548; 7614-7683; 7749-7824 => 0.03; 21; 21.1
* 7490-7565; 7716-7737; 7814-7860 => 0.05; 21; 21.6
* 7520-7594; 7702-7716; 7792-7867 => 0.02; 21.9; 21.4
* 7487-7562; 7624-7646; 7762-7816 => 0.06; 21.2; 21.1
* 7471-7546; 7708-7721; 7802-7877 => 0.01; 20.9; 21.2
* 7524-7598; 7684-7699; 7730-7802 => 0.07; 22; 21.1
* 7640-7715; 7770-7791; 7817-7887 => -0.04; 20.6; 21.2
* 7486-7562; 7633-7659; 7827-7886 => 0.05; 21.2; 21.4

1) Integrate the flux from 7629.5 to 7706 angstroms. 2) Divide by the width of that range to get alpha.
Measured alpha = 20.7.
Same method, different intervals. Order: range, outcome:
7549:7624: 21.1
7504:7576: 21.5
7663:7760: 21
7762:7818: 21.1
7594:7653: 20.2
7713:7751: 20.5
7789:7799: 20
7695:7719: 20.9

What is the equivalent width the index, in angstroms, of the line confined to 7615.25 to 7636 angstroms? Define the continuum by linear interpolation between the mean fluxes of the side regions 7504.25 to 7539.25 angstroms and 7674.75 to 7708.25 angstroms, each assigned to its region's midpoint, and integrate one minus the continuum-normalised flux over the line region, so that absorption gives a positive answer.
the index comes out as 1.0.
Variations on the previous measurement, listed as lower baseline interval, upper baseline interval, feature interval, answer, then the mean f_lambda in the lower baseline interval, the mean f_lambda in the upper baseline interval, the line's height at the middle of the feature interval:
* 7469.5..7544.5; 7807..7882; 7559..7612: -1.6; 20.9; 21.2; 21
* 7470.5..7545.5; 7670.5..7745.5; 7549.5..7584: -1.7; 20.9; 20.7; 20.8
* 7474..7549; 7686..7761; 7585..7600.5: -0.8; 21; 20.9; 21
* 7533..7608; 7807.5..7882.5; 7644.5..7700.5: 2.1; 21.8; 21.2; 21.6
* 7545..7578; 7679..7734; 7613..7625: 1.8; 22.3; 20.6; 21.6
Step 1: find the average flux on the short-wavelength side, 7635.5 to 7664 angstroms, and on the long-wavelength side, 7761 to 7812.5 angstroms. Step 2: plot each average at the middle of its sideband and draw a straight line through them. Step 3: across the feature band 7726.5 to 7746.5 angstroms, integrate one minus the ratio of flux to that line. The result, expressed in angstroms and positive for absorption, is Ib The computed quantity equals 0.4 angstroms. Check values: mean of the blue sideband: 20.2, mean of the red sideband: 21.1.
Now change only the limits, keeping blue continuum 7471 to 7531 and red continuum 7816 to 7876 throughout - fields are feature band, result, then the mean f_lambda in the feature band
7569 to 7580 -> -1.0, 22.5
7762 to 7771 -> 0.4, 20.1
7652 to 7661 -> 0.5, 19.7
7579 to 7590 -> -0.6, 21.9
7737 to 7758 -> -0.8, 21.8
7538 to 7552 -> -1.5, 22.9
